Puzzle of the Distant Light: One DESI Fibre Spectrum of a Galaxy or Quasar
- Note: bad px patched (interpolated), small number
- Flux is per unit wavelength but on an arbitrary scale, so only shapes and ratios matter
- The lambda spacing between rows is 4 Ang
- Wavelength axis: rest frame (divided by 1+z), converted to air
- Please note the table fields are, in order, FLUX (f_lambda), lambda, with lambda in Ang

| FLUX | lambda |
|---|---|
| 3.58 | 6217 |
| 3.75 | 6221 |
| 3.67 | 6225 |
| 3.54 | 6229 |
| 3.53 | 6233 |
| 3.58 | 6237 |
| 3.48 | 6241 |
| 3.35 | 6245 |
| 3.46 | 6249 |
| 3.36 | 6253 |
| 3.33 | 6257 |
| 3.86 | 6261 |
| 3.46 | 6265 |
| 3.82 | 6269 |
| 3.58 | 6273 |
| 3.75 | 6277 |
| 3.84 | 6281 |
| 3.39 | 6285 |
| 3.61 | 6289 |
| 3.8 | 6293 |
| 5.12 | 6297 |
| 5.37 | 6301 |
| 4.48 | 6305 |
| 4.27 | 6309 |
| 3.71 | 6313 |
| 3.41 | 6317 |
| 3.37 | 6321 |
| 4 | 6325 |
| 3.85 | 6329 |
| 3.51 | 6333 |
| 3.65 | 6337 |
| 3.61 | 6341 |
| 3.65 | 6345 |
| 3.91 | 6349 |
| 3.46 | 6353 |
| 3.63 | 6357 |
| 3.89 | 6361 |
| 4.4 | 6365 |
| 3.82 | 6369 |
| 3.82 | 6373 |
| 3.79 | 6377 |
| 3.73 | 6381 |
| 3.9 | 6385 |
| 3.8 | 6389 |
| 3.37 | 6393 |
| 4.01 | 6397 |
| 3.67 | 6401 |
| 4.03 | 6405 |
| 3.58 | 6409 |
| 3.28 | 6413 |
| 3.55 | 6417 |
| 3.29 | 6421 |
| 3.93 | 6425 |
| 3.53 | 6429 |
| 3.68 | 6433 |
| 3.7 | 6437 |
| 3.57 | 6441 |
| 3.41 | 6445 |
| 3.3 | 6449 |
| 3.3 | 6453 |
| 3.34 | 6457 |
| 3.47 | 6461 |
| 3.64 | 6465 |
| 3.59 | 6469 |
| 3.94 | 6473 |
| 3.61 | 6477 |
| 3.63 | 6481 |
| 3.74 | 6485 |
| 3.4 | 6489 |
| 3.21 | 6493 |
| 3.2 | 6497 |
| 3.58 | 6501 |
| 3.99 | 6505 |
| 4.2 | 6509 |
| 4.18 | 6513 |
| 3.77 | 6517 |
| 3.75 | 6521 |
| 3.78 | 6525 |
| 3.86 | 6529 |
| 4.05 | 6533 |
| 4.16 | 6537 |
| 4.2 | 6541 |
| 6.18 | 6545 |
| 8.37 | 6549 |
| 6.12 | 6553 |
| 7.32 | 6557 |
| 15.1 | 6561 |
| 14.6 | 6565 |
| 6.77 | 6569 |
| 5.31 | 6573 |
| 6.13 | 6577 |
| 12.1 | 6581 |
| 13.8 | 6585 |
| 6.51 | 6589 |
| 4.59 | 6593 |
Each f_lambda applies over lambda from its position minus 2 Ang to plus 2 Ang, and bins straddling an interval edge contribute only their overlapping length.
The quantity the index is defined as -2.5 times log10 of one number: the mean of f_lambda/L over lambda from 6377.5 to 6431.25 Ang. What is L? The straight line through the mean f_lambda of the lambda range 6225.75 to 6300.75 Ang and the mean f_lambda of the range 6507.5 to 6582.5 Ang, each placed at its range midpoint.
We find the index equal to 0.36 mag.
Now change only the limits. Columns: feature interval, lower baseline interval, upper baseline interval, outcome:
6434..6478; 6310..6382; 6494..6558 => 0.20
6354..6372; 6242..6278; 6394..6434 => -0.08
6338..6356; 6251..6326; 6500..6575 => 0.19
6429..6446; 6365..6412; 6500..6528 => 0.07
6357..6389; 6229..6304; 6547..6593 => 0.40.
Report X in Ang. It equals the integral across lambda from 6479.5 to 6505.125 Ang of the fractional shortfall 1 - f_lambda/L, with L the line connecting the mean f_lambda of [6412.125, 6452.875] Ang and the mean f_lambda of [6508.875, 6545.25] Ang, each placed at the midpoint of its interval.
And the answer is 2.6 Ang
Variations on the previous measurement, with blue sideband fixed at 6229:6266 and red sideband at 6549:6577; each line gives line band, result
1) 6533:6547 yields 6.2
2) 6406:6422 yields 7.3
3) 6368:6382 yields 4.7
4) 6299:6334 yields 4.9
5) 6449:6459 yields 5.3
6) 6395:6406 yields 4.0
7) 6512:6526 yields 7.4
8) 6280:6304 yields 0.3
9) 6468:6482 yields 7.0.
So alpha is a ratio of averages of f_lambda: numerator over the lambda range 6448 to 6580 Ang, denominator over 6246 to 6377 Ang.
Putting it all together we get 1.33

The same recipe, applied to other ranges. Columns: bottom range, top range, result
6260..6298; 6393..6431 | 0.96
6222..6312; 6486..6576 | 1.47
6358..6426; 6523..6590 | 2.02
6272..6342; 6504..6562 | 1.38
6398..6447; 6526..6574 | 1.98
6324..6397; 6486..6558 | 1.19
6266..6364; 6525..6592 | 1.97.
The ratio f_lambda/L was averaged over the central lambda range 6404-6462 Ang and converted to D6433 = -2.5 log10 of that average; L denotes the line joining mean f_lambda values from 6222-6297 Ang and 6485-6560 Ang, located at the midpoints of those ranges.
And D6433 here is 0.214 mag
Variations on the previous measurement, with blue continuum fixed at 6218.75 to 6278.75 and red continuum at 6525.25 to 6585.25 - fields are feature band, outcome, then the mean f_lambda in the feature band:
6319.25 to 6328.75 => 0.22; 3.72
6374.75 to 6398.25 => 0.39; 3.76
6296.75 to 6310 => -0.13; 4.81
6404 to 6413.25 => 0.47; 3.65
